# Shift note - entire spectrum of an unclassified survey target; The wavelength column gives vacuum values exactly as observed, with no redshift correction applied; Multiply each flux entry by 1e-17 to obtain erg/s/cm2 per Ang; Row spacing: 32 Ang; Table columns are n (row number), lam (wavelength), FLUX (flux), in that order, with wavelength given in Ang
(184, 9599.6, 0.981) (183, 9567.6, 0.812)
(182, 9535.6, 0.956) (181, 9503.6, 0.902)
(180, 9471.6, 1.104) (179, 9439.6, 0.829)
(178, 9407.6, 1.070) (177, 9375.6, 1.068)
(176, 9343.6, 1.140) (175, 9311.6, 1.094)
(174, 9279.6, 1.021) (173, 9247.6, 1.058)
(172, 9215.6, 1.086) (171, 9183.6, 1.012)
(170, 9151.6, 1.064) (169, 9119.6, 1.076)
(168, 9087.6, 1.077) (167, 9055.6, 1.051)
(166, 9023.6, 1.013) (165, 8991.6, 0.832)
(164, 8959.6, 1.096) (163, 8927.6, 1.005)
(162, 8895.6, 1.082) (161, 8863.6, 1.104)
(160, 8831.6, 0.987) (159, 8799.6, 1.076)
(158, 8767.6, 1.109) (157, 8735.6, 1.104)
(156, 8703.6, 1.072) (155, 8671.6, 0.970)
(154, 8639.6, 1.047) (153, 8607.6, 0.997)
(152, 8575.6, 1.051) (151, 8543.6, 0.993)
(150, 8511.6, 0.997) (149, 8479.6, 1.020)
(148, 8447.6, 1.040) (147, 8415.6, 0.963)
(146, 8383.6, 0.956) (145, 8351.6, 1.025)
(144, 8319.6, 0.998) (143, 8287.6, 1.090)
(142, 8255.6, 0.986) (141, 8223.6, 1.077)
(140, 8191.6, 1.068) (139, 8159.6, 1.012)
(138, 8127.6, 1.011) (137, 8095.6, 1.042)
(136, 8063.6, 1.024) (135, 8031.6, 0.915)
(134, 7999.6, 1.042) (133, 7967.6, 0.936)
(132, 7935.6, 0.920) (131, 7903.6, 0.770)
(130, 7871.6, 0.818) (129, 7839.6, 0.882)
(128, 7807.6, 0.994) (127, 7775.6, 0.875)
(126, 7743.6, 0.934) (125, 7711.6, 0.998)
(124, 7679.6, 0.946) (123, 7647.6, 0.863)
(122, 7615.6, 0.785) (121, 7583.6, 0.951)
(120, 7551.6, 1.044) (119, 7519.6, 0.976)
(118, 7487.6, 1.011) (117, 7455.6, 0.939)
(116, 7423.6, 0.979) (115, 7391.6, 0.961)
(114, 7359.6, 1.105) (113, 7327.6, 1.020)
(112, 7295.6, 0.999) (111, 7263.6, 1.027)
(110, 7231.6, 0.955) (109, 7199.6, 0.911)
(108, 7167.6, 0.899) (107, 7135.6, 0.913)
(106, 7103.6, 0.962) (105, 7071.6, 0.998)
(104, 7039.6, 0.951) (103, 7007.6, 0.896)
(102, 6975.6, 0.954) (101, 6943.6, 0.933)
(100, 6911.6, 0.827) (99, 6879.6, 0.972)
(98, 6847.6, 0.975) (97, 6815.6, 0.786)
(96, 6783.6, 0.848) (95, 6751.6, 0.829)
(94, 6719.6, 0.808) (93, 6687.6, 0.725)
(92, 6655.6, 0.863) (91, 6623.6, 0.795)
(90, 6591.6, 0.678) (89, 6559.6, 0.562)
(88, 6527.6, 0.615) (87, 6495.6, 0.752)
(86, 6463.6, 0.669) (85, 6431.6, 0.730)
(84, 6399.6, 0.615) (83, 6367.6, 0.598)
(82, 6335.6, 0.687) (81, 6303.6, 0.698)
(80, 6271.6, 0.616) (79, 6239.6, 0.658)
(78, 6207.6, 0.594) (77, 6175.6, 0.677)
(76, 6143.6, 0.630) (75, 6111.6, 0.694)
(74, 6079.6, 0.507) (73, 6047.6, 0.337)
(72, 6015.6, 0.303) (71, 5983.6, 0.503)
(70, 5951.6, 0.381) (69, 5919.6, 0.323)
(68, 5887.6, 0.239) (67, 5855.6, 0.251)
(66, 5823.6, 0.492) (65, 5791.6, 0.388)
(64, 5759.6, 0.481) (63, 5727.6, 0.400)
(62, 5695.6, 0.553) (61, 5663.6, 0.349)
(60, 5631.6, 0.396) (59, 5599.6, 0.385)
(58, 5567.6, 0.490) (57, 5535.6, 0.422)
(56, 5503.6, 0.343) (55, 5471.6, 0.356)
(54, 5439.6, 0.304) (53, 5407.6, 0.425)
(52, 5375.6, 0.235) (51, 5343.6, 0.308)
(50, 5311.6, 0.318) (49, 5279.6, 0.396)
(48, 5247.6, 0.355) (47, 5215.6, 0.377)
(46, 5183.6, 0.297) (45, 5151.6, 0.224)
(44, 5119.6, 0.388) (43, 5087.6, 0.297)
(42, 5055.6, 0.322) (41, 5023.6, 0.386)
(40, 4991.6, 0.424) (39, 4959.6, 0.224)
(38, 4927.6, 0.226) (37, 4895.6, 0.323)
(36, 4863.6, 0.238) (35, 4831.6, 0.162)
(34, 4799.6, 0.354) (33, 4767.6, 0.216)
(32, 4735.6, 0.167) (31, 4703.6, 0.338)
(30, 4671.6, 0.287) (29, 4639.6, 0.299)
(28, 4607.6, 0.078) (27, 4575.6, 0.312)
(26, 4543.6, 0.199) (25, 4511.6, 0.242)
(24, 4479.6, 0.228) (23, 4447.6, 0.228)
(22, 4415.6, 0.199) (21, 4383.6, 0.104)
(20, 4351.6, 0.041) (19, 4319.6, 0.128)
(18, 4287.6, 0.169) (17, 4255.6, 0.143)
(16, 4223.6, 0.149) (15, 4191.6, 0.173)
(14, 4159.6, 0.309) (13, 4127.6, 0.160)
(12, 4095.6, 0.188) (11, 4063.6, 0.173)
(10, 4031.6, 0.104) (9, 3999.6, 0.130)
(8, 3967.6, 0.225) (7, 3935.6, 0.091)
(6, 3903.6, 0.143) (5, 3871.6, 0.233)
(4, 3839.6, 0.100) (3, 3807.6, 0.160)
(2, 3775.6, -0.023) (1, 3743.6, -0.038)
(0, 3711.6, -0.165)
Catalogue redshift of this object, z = 0.526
